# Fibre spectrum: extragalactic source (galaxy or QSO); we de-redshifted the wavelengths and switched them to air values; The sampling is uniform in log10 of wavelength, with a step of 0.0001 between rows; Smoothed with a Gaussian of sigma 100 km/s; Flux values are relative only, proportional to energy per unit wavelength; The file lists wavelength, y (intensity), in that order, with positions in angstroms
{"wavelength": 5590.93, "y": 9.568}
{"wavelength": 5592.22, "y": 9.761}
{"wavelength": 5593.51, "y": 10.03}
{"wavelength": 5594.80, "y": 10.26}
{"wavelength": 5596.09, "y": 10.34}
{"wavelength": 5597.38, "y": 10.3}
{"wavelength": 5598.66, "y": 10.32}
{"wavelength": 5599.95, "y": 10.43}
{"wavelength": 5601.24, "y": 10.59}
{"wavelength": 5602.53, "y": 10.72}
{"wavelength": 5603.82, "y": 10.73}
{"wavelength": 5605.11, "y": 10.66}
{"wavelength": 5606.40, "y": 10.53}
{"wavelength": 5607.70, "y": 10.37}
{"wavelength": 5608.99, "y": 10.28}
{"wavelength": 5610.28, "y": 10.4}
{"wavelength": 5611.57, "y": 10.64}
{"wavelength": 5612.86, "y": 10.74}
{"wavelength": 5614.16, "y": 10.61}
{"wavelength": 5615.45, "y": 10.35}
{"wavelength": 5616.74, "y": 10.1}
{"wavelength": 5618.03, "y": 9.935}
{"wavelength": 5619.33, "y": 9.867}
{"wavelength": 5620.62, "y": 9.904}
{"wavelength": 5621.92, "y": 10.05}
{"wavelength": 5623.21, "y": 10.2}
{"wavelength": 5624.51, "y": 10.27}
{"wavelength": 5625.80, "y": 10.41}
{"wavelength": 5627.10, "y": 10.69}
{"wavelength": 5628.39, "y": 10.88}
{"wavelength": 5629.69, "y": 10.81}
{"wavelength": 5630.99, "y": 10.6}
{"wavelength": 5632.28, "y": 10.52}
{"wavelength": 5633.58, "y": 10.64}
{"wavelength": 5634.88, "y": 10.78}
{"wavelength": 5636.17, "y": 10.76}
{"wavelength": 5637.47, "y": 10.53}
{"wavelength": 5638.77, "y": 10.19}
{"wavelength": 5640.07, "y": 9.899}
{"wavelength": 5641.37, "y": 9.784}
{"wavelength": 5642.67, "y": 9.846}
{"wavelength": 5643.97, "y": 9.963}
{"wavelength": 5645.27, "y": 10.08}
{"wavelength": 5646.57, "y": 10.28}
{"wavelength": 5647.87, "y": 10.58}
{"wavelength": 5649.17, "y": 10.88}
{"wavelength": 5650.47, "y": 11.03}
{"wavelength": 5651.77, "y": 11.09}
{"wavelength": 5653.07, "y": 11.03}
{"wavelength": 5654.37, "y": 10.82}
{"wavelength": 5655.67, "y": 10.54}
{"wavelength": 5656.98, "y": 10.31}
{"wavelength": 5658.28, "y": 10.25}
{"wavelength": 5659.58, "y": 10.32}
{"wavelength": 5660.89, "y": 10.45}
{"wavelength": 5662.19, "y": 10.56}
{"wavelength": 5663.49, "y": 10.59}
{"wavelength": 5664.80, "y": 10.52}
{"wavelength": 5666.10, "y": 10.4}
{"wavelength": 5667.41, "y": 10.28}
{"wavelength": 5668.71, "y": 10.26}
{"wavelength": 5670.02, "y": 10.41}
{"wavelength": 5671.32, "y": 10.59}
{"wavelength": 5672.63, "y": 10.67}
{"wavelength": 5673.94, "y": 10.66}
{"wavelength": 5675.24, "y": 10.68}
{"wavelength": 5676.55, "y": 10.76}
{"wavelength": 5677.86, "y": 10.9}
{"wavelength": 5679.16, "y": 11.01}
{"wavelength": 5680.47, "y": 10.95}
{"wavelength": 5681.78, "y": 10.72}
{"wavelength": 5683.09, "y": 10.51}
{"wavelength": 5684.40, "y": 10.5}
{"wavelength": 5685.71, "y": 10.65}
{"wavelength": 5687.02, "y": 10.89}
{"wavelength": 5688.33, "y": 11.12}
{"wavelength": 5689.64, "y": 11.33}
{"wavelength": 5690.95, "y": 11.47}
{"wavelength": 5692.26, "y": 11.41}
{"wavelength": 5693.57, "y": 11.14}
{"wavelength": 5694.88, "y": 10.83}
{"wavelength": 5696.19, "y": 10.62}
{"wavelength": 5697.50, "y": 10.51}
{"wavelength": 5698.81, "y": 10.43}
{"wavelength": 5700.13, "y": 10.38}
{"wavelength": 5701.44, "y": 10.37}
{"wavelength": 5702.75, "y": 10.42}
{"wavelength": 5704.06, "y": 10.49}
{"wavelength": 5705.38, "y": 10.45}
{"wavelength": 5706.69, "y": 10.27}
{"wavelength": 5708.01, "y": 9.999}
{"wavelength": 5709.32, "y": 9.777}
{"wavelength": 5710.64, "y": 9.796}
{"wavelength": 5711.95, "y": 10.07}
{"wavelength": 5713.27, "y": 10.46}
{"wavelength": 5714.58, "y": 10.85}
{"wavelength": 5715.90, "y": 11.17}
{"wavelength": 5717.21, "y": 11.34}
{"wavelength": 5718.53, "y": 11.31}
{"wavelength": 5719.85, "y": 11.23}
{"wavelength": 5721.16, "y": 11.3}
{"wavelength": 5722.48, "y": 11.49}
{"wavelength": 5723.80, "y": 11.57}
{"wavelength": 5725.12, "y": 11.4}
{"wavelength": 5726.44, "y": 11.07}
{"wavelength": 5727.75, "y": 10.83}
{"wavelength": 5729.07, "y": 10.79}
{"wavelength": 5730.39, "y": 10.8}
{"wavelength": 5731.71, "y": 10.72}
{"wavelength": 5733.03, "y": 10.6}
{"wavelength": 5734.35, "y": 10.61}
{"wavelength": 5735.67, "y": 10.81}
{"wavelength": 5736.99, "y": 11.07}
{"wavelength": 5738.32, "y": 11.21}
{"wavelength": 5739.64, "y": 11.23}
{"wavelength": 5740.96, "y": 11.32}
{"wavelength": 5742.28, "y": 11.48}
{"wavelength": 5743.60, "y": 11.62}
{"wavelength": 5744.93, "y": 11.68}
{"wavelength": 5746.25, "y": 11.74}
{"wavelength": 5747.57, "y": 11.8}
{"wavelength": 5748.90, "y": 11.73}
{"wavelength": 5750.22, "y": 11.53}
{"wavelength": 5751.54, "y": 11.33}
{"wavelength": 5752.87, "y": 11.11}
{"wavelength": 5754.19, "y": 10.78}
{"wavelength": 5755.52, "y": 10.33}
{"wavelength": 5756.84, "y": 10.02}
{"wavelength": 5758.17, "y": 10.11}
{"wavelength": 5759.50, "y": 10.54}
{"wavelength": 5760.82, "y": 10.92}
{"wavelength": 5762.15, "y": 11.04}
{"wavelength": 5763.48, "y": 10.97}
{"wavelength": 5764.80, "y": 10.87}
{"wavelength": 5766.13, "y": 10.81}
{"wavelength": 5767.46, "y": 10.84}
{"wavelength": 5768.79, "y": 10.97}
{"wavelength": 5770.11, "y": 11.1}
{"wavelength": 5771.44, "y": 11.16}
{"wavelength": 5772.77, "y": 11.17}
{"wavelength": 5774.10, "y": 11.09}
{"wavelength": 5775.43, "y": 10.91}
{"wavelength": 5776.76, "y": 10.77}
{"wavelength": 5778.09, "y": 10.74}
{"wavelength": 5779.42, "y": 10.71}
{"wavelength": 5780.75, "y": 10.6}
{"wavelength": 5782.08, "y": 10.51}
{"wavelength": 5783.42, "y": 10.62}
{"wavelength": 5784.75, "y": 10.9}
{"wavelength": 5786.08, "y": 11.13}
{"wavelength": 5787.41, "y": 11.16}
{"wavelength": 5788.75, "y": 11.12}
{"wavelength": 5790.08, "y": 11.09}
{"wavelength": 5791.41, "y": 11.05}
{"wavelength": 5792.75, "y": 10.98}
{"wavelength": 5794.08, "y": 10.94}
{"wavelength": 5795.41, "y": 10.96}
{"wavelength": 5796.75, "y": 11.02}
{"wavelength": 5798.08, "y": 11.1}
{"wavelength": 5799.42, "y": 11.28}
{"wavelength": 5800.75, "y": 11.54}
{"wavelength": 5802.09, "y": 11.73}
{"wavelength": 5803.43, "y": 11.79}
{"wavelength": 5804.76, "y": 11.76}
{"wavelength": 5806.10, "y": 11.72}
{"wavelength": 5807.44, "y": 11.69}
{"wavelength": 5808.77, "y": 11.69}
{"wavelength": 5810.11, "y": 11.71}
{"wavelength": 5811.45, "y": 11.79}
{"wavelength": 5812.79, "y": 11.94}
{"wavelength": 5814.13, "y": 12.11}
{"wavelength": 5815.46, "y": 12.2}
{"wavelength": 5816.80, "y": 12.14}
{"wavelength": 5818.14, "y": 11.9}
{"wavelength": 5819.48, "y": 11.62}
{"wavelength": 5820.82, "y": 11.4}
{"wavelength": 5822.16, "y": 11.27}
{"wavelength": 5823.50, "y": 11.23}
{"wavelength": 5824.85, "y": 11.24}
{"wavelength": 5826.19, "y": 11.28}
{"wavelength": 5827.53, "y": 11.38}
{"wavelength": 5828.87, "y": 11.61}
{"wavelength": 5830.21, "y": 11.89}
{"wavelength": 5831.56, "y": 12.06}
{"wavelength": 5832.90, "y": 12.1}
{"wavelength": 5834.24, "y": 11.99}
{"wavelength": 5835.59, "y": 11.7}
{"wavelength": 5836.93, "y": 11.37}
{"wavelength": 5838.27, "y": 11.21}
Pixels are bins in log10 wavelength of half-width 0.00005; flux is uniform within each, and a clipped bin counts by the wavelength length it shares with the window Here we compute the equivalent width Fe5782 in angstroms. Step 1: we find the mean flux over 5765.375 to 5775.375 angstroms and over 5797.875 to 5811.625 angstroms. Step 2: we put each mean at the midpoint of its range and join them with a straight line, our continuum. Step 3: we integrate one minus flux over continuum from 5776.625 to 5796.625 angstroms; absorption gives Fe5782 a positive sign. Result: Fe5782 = 0.73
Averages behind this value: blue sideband 11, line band 10.9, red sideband 11.6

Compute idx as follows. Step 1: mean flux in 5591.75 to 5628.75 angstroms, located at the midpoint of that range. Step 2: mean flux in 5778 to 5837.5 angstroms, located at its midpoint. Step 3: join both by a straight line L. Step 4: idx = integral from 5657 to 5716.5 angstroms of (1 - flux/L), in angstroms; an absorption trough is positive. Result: 1.0 angstroms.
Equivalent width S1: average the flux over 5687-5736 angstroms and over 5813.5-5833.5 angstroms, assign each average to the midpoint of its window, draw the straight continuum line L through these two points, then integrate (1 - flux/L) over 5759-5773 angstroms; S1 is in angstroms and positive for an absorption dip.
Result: 0.36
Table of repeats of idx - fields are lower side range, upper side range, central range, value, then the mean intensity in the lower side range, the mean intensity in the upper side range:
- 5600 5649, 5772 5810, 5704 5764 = -0.3 angstroms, 10.4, 11.1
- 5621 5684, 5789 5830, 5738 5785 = 0.8 angstroms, 10.5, 11.5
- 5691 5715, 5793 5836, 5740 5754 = -0.7 angstroms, 10.5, 11.6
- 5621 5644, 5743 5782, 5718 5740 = -0.5 angstroms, 10.4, 11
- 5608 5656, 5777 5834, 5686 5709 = 0.2 angstroms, 10.4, 11.4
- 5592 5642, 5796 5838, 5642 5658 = 0.1 angstroms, 10.4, 11.6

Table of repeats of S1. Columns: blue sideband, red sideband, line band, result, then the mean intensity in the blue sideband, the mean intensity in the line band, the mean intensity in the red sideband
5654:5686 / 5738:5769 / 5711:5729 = -0.3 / 10.6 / 11.1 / 11.1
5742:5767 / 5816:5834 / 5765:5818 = 0.6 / 11.1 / 11.2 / 11.6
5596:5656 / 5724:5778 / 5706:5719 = 0.4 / 10.4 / 10.5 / 11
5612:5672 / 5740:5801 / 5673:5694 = -0.6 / 10.4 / 10.9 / 11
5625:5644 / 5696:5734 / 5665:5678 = 0.0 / 10.4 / 10.5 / 10.7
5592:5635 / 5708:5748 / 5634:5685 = 0.6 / 10.4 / 10.5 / 11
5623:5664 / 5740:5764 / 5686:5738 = 0.4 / 10.5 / 10.8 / 11.1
